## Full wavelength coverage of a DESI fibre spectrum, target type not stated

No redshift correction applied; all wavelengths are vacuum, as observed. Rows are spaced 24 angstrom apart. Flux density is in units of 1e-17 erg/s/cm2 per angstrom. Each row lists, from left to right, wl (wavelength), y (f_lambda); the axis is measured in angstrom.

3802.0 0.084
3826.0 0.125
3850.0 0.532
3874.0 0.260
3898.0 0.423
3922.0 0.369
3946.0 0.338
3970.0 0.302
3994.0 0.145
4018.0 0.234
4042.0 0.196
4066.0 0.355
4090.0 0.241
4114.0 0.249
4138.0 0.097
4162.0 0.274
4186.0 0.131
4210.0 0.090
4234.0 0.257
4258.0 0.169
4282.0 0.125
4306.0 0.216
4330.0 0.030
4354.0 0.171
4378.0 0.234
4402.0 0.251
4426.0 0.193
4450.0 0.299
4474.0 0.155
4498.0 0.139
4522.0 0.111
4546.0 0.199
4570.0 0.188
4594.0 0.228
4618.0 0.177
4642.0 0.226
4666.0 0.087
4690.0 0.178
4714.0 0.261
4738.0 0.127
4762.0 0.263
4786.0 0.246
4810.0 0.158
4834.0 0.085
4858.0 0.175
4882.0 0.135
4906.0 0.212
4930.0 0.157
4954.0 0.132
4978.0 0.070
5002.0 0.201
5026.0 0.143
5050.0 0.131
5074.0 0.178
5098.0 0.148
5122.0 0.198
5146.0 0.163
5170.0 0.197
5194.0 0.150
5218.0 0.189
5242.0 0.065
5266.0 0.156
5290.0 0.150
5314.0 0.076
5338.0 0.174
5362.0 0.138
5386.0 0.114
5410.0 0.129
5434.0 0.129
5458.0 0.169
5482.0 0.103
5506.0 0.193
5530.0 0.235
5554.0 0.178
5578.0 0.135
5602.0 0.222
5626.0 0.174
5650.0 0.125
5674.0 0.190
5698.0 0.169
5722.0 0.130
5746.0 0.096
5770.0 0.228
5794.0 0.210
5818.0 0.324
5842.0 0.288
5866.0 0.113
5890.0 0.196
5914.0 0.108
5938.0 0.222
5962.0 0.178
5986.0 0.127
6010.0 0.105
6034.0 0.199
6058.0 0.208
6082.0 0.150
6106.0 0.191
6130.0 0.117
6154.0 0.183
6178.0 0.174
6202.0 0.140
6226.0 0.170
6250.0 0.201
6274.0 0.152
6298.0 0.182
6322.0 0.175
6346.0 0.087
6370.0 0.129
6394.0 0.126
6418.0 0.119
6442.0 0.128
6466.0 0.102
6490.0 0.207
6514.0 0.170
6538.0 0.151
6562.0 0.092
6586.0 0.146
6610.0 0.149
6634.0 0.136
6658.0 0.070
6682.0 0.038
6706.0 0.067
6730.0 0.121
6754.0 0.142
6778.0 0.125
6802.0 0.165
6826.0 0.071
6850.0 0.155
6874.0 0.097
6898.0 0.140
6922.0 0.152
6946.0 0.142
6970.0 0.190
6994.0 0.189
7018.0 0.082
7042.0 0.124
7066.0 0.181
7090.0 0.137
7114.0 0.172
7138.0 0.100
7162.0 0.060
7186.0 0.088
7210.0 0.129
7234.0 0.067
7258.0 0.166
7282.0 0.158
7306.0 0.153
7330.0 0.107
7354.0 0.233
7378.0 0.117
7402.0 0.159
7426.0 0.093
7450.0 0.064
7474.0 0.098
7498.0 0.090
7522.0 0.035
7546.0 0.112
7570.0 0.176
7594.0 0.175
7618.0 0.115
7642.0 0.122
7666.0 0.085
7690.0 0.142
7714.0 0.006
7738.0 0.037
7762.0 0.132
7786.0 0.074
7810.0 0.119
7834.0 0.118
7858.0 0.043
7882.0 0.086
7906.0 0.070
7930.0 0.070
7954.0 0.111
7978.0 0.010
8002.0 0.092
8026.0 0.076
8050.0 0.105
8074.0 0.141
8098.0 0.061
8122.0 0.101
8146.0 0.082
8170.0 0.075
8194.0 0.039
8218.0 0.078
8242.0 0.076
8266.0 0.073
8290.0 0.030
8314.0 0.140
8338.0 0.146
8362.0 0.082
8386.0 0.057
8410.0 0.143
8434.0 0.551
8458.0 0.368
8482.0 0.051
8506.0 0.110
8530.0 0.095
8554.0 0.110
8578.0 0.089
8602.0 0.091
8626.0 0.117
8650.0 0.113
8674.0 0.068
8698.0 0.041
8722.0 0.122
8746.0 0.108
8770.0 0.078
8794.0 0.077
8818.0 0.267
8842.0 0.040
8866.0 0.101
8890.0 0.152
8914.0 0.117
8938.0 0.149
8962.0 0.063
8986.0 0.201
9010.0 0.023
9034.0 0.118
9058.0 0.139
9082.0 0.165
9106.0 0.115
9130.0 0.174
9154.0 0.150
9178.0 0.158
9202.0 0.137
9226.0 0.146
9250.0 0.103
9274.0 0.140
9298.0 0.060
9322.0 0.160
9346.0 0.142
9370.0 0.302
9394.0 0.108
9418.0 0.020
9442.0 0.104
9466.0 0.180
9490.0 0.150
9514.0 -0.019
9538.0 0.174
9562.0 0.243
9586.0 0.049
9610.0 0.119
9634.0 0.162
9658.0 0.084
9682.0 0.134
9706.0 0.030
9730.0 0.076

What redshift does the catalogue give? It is 1.265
